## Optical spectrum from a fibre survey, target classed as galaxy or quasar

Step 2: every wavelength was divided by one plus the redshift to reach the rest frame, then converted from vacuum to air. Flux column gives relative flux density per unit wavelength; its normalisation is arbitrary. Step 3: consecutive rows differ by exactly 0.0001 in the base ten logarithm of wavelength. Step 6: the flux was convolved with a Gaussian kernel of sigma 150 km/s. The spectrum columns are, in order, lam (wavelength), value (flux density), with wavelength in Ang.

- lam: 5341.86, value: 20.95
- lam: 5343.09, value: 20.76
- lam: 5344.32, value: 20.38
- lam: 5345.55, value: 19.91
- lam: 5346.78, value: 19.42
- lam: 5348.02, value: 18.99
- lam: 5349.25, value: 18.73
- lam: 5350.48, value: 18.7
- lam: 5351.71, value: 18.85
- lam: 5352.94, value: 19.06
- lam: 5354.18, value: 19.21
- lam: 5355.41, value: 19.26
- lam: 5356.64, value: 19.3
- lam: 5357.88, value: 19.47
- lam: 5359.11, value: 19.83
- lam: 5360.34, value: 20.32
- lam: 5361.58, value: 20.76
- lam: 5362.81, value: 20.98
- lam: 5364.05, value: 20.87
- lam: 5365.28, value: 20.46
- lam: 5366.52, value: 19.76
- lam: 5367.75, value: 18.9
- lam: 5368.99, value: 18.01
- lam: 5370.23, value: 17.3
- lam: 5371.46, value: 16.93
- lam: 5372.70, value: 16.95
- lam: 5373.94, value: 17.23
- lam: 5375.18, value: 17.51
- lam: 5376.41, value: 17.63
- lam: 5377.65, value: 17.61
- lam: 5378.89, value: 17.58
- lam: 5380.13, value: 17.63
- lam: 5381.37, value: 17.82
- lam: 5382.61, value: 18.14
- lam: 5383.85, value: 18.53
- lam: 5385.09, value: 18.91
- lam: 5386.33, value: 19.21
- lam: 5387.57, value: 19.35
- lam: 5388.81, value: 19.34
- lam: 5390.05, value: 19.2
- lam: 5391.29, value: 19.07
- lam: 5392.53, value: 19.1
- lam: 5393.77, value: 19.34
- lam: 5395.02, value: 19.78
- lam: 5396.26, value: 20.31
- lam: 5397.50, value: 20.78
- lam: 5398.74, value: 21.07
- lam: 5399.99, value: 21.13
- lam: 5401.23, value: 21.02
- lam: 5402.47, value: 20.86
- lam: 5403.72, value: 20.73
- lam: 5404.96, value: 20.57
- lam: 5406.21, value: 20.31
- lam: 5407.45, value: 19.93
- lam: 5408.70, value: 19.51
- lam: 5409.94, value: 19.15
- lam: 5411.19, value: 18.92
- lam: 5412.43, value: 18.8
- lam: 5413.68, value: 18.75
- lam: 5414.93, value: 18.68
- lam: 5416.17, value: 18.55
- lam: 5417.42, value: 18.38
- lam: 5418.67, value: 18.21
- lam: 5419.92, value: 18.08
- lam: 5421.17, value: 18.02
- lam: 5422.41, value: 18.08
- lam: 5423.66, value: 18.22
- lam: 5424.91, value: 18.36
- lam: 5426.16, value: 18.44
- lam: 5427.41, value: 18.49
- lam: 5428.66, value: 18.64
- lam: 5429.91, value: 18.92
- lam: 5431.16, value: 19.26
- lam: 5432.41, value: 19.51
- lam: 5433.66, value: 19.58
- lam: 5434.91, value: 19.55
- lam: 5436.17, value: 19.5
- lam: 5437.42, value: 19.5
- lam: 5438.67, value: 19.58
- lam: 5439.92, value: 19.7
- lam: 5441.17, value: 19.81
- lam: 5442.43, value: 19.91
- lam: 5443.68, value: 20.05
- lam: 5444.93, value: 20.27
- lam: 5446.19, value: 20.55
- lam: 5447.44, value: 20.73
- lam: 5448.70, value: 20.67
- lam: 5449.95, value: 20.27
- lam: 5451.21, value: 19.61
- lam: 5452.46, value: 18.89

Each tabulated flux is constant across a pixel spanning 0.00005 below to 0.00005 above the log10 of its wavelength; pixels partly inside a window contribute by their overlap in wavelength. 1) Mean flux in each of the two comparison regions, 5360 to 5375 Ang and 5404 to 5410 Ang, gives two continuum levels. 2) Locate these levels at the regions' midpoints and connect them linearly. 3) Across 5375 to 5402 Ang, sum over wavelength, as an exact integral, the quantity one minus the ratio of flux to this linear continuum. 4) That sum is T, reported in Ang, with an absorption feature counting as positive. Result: 0.6 Ang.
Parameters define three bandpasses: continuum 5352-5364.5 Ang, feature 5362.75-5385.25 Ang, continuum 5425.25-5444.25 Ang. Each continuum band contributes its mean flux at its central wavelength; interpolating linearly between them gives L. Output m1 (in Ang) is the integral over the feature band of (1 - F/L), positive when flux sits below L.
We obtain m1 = 1.68 Ang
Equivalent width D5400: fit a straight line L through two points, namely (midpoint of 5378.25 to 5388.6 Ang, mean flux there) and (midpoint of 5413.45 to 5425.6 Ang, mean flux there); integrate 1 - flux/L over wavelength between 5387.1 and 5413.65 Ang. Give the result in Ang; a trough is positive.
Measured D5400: -2.2 Ang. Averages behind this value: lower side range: 18.4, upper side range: 18.3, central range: 19.9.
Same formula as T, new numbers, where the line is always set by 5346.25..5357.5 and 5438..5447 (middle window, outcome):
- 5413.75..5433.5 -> 1.3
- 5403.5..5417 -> 0.2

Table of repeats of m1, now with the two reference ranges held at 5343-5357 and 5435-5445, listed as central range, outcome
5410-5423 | 0.77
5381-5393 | 0.38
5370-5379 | 0.98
